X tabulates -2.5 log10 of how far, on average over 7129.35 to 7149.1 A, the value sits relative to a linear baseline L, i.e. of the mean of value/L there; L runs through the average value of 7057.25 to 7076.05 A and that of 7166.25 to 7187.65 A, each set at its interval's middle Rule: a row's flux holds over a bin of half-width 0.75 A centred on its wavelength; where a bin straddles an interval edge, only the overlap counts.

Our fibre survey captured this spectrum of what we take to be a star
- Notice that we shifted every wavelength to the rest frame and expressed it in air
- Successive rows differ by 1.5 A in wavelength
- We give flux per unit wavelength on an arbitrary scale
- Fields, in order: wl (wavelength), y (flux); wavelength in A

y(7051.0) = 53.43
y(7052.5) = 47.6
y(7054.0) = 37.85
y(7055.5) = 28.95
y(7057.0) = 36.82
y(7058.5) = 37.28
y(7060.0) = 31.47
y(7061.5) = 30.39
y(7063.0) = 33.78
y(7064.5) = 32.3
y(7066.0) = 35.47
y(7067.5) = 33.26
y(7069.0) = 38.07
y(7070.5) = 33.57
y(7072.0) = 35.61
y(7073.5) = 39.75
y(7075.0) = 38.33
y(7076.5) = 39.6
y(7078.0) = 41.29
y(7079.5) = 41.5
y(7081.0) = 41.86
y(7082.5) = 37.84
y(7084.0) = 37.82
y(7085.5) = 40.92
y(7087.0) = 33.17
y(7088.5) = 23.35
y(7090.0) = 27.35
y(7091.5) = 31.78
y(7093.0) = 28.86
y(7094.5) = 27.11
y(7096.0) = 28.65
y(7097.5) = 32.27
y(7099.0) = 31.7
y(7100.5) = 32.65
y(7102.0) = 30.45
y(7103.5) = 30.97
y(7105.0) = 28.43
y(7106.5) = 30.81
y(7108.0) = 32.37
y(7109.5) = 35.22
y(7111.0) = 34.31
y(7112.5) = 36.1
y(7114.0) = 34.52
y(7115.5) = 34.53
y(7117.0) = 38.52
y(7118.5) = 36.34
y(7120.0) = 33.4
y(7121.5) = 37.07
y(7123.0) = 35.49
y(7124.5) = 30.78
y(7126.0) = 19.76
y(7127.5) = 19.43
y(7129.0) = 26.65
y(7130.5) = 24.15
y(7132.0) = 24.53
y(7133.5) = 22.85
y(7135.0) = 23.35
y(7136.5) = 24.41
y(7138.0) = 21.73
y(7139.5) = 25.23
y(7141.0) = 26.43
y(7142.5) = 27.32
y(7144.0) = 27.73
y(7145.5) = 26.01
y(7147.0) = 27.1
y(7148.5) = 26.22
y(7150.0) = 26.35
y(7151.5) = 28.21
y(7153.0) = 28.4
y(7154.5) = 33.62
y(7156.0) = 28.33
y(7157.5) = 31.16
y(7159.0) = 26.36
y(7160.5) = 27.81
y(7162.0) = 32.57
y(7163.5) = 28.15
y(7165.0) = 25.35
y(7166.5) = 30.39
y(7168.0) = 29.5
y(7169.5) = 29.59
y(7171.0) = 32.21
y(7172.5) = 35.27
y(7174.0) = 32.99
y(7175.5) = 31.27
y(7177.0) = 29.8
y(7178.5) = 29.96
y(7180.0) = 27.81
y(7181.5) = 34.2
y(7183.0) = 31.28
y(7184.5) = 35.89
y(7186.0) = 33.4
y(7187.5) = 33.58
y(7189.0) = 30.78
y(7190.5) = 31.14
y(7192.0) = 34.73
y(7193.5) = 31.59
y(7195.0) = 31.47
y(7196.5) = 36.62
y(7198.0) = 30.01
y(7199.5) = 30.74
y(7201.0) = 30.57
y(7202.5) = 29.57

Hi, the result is 0.290 mag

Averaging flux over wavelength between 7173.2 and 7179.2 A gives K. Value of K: 31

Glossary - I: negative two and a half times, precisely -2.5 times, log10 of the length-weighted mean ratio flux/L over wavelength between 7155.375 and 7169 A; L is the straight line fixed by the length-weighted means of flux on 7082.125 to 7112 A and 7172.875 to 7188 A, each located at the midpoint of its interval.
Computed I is 0.11 mag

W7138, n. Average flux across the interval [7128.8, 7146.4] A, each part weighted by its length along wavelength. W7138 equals 25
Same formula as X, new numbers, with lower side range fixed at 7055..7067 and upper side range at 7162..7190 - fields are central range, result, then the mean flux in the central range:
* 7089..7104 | 0.09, 30.1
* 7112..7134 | 0.07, 30.3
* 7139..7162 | 0.14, 27.9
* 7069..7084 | -0.17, 38.7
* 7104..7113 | -0.01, 32.7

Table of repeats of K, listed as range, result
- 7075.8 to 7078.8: 40.5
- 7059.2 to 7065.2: 32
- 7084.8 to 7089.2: 32.5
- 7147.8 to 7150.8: 26.3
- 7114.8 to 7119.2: 36.5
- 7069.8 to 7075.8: 36.9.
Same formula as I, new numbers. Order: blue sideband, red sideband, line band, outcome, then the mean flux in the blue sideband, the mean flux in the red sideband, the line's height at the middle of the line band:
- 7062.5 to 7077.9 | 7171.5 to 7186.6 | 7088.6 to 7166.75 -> 0.17 mag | 36.2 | 32.2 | 34.1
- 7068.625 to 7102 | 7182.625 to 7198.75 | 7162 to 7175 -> 0.09 mag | 34.6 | 32.8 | 33.2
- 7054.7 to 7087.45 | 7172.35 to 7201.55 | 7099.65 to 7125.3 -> 0.04 mag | 36.4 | 32.1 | 34.8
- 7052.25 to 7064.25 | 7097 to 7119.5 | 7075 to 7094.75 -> -0.03 mag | 34.9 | 33.3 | 34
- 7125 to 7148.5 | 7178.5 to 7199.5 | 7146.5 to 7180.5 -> -0.04 mag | 24.6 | 32.3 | 28.6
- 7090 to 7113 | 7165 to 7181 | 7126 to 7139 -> 0.31 mag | 31.3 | 30.7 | 31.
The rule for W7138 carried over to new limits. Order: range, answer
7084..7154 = 29.5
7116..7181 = 28.6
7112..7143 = 28.6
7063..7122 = 34.3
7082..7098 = 31.6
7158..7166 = 28.2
